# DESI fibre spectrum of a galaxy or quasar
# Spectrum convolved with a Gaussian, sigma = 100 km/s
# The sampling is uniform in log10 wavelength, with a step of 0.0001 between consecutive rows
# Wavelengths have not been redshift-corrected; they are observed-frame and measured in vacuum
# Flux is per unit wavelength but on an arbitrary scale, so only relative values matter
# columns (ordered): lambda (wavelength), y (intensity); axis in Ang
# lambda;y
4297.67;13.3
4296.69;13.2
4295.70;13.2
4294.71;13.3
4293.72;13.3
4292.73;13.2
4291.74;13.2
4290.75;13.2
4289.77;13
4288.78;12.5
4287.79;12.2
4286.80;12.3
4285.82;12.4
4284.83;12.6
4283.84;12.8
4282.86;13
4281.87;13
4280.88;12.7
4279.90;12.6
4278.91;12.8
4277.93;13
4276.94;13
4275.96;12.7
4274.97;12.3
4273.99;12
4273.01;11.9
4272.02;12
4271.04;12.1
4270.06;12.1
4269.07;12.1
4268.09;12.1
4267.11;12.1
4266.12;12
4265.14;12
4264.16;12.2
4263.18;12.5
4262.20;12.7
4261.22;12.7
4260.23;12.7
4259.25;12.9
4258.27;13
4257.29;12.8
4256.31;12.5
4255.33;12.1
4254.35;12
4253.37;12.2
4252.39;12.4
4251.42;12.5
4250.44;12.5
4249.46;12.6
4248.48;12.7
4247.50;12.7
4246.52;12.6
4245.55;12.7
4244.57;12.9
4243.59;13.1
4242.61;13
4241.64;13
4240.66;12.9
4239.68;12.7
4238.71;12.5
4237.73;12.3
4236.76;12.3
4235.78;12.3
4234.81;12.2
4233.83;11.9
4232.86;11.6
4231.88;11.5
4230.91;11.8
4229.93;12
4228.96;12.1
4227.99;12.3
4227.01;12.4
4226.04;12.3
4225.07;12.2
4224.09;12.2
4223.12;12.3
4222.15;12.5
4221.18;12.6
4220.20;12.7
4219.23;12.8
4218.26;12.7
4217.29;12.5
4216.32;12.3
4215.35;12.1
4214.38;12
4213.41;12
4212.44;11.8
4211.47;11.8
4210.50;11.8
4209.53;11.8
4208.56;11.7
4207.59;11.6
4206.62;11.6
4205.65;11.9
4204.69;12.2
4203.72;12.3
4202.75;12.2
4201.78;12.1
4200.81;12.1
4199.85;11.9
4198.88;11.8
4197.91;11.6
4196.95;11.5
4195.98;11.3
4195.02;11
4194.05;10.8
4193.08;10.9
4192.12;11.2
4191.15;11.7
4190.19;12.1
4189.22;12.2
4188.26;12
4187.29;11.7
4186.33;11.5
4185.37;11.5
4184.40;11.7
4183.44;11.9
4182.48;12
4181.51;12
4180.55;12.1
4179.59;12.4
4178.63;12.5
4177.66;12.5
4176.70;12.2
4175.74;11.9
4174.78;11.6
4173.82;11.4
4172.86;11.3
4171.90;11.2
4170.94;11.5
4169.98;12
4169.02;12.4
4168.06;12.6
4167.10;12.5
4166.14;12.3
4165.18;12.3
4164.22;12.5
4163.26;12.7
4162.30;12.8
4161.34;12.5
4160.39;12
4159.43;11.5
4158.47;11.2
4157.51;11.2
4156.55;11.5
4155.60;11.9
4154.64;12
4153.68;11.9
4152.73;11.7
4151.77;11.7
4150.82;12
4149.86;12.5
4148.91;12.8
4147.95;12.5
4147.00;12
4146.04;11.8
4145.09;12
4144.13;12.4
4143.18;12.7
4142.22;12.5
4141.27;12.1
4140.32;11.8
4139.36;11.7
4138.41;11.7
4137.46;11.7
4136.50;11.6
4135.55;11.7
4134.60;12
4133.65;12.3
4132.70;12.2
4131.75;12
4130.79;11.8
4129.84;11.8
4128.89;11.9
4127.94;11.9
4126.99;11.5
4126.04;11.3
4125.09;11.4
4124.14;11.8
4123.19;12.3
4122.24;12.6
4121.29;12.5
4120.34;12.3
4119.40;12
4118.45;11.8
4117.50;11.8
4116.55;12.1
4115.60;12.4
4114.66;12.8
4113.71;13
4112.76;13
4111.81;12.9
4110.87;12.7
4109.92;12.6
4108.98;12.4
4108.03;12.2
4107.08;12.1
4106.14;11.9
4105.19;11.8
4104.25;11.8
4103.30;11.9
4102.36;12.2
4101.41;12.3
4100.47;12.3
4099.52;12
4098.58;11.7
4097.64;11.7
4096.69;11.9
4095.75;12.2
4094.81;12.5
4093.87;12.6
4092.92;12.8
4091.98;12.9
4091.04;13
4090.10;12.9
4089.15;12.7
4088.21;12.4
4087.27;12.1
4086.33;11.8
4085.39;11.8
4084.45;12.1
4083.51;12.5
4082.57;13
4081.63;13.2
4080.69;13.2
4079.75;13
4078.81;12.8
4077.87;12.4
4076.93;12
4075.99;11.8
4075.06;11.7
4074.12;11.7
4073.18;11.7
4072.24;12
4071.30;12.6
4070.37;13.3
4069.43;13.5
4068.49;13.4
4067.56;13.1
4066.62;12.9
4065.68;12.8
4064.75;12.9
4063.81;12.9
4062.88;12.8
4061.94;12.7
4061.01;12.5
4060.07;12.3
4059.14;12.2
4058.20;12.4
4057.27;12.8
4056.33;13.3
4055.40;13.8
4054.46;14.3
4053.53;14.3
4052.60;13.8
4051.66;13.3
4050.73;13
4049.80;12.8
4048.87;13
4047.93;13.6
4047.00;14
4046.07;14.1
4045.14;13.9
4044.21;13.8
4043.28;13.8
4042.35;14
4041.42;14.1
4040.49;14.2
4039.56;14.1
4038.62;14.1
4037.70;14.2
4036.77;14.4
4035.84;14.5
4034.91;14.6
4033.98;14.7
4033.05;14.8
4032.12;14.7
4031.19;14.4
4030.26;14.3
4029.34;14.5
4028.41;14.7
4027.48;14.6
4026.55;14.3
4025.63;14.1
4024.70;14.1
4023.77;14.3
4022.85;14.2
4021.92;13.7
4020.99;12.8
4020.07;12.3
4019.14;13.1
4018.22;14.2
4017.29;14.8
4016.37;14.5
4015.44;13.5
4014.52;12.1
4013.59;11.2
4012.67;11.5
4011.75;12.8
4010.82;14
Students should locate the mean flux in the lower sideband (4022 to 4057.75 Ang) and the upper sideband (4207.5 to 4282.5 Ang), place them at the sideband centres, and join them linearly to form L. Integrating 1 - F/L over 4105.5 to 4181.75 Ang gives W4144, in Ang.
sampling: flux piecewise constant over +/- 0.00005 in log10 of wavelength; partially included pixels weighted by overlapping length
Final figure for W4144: 6.4 Ang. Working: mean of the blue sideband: 14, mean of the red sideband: 12.4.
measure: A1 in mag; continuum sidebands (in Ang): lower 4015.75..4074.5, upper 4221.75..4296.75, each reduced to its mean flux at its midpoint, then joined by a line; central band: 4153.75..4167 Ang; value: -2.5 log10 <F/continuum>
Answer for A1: 0.08 mag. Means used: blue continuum 13.6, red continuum 12.5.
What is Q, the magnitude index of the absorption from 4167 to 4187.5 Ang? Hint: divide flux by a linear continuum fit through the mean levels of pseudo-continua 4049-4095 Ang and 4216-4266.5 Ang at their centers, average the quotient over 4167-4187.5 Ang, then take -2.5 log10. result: 0.06 mag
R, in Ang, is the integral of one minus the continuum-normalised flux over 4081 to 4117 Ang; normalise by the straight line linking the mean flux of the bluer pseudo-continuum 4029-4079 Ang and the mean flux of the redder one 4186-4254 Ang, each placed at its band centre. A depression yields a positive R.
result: 1.80 Ang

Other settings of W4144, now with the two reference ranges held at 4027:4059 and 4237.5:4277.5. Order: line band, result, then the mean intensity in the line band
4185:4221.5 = 2.8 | 11.9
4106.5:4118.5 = 0.9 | 12.5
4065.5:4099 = 2.9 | 12.5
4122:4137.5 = 1.7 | 11.9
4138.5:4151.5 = 1.0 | 12.2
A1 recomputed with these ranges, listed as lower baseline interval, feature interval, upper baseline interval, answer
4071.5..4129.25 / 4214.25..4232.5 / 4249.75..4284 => 0.01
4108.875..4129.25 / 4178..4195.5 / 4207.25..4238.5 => 0.04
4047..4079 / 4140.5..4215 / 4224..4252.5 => 0.06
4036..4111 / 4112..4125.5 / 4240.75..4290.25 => 0.04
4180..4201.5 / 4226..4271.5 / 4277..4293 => 0.00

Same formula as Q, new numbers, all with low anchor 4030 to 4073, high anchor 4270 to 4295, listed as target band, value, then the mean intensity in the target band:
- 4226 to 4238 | 0.07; 12.1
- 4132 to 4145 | 0.10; 12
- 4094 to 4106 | 0.11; 12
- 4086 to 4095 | 0.07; 12.6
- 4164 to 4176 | 0.10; 12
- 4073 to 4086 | 0.09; 12.4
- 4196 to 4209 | 0.10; 11.9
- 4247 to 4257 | 0.03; 12.4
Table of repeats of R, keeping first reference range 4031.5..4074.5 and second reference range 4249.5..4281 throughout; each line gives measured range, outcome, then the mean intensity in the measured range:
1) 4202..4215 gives 0.80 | 11.9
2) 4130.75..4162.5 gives 2.44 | 12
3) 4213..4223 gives 0.18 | 12.4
